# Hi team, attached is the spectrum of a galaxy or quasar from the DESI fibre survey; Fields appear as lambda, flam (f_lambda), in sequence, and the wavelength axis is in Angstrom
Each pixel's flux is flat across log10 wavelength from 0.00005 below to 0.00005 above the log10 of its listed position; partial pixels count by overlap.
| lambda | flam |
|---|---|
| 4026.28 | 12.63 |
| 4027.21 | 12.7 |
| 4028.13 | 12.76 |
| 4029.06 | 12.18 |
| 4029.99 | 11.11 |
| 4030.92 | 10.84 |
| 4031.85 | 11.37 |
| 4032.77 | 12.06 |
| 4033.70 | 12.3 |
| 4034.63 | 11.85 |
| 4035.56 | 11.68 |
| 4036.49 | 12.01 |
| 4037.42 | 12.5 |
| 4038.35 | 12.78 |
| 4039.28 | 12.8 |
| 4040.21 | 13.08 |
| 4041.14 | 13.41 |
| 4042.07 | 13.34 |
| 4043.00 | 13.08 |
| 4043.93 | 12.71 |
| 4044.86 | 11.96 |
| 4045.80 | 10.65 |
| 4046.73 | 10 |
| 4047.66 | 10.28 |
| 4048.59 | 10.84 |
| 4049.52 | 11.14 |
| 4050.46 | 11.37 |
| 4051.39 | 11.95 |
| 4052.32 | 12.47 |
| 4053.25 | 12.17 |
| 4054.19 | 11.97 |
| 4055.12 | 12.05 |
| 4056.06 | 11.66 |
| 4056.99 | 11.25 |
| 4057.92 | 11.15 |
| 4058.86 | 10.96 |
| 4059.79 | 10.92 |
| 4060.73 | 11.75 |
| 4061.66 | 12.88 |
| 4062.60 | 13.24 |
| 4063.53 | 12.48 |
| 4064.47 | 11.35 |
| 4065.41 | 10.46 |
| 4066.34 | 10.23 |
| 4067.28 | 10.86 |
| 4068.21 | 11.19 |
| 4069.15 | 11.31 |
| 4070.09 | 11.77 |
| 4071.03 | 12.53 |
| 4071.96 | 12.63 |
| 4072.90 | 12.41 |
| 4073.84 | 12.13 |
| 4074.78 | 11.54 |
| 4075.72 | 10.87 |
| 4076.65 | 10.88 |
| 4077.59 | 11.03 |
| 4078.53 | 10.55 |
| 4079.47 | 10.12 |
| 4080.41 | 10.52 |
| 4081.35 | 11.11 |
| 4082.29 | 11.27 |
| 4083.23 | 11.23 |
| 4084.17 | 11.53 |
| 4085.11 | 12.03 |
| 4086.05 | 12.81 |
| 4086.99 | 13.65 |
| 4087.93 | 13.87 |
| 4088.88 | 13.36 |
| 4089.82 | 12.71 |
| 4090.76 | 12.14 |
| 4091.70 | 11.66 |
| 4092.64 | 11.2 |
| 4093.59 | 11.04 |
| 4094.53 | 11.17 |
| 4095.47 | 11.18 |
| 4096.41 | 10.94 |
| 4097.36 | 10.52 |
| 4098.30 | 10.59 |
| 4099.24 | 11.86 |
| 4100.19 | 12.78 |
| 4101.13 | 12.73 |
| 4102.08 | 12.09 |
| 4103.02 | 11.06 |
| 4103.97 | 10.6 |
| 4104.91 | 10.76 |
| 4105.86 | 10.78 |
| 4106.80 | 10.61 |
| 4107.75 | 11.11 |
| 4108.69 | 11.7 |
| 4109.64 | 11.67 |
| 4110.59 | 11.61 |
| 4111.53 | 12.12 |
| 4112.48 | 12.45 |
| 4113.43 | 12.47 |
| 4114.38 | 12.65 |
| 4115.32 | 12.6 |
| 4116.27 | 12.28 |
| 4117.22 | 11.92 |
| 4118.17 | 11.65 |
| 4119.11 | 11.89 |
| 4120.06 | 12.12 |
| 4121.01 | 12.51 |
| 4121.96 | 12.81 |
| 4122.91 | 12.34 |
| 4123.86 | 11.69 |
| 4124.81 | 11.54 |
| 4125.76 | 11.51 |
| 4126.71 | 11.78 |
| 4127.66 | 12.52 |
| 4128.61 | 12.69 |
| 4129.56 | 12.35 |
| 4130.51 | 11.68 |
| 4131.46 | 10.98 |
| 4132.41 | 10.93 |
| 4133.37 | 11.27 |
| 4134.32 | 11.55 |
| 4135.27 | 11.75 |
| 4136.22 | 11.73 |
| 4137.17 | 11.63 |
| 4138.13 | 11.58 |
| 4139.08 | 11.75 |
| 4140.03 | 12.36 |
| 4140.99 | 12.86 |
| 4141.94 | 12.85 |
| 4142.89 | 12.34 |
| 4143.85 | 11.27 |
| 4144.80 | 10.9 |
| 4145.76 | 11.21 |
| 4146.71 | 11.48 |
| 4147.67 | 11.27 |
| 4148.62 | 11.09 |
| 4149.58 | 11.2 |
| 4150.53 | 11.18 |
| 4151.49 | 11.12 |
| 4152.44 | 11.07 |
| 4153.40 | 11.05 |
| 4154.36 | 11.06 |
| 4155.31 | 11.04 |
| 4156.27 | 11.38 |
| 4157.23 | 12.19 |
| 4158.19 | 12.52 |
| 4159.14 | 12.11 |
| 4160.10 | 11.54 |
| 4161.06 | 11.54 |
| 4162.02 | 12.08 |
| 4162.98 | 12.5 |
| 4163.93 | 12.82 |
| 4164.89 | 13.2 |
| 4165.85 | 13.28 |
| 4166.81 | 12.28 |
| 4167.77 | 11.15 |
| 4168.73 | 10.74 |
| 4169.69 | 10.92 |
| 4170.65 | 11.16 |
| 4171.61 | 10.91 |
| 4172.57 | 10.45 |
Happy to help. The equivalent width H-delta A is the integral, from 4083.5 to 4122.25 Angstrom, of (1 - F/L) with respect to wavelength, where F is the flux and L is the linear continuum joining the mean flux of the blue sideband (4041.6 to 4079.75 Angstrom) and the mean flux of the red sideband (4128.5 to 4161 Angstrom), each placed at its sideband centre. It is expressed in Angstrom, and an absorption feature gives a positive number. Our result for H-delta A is -1.0 Angstrom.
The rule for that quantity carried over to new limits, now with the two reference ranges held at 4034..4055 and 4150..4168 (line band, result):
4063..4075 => 0.4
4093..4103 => 0.4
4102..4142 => 0.3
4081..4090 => -0.3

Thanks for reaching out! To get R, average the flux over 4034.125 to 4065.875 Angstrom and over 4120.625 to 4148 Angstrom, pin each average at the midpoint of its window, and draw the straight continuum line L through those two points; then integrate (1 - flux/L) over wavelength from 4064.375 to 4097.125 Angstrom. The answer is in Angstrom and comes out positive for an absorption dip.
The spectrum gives 0.8 Angstrom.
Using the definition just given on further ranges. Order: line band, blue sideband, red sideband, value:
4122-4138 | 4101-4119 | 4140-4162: -0.17 Angstrom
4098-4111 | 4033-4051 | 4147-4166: 0.45 Angstrom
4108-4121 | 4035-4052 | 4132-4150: -0.40 Angstrom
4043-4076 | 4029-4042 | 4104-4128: 1.31 Angstrom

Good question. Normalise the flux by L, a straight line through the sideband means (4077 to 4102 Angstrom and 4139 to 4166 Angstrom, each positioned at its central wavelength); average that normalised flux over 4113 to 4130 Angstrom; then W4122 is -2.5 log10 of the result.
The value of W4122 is -0.041 mag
